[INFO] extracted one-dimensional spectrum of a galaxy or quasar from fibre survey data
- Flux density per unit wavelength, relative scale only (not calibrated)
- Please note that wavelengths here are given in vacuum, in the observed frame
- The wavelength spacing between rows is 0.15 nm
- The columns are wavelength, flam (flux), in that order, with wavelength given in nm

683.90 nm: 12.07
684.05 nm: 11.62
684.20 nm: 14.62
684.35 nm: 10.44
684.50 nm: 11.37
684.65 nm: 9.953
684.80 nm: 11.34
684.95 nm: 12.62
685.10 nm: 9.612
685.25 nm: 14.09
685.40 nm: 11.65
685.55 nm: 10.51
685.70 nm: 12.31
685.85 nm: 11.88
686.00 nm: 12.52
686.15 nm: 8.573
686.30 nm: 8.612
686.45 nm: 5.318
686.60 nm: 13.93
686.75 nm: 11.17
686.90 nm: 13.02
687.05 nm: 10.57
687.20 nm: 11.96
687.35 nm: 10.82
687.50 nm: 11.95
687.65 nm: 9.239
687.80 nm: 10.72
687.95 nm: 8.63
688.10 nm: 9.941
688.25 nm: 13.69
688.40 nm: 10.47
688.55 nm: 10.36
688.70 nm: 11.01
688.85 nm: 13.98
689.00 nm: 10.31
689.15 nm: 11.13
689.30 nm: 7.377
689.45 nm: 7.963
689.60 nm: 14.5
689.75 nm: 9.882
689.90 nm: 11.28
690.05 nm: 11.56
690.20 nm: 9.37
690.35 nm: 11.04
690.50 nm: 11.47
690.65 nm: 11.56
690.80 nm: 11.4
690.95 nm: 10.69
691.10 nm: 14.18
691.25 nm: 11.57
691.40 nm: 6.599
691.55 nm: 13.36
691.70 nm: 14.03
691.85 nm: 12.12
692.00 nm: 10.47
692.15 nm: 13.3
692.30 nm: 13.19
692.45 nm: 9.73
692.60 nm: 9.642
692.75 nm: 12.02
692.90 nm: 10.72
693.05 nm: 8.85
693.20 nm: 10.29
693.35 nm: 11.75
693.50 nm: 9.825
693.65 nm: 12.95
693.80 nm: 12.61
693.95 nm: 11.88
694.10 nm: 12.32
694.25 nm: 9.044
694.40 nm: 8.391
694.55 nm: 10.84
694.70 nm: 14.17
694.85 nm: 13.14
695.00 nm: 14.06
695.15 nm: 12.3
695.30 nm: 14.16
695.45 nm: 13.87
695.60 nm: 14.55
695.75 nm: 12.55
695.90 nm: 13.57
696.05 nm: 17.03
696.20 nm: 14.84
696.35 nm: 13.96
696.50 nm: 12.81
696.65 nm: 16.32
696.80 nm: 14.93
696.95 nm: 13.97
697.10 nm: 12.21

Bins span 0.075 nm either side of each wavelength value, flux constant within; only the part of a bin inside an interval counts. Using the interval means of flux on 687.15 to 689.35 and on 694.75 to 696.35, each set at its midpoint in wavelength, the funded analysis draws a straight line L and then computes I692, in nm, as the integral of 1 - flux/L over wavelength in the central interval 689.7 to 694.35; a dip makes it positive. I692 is 0.45 nm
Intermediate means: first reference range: 10.8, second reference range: 14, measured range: 11.2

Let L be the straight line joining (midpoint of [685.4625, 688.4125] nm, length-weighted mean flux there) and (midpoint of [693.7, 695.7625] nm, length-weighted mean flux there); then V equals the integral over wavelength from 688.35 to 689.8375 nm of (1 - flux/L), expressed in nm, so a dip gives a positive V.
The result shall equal 0.07 nm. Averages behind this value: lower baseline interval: 10.8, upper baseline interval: 12.4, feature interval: 10.7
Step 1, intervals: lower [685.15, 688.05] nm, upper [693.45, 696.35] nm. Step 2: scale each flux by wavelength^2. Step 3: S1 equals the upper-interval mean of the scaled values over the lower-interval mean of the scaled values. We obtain 1.20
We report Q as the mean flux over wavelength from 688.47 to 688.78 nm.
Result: 10.7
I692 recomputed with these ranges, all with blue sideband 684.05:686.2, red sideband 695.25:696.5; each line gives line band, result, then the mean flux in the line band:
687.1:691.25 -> 0.52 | 11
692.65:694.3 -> 0.30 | 11.1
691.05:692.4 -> 0.12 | 12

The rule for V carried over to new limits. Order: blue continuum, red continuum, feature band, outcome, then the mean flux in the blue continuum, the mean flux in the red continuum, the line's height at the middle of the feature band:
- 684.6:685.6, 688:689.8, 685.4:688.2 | 0.12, 11.5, 10.9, 11.2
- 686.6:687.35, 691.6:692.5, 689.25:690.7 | 0.17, 11.8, 12.2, 12.1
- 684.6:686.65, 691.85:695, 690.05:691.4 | 0.00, 10.9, 11.3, 11.2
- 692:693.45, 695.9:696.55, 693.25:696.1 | 0.11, 11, 14.6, 13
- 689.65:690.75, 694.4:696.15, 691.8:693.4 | 0.14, 11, 13.4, 12.1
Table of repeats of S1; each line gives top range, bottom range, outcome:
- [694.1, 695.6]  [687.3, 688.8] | 1.17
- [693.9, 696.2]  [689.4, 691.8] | 1.15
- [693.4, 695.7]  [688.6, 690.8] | 1.14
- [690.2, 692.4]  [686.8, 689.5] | 1.10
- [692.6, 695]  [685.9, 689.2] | 1.06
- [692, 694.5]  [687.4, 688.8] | 1.04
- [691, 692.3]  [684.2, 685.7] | 1.06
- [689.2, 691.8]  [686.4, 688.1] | 1.04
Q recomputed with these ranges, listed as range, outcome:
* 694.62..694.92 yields 13.6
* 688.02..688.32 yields 11.7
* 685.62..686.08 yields 12.2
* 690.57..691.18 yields 12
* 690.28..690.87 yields 11.4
